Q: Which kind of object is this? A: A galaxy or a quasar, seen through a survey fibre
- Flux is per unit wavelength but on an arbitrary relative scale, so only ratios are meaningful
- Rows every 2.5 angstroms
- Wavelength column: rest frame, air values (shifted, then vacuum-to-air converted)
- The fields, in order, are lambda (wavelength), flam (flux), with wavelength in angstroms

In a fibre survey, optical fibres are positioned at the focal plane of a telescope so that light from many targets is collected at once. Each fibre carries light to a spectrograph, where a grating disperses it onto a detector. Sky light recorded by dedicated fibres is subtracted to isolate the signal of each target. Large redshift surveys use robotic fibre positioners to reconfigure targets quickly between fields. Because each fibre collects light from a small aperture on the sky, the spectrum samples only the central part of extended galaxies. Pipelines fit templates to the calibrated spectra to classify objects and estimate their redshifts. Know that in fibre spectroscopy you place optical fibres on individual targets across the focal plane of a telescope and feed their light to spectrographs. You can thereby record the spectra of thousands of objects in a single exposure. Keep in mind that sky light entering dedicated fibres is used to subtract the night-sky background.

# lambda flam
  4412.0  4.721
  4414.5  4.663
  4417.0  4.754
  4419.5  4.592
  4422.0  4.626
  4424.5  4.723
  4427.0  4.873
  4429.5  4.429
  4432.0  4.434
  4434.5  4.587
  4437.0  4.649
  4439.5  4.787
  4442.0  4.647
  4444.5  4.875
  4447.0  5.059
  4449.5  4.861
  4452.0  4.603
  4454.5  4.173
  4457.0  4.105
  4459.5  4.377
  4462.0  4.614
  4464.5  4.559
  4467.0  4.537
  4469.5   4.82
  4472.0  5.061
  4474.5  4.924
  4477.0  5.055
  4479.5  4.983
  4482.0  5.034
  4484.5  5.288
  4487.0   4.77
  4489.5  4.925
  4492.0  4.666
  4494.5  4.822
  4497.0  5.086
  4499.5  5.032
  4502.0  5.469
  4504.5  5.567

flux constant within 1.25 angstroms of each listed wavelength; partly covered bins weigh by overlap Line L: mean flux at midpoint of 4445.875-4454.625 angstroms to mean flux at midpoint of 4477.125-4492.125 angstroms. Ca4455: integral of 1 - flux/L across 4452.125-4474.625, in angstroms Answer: 1.3 angstroms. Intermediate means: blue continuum 4.73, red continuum 4.97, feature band 4.56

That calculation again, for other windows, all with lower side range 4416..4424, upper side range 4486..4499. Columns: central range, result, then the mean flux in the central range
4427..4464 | 1.07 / 4.59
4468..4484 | -0.56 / 4.99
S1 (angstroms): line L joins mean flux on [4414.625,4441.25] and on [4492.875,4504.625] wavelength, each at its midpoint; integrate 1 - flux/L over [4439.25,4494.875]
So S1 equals 1.8 angstroms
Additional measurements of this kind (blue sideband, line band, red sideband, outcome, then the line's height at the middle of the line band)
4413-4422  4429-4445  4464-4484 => 0.4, 4.75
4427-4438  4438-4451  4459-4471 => -0.7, 4.58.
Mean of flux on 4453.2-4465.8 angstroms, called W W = 4.37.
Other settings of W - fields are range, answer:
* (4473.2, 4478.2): 4.99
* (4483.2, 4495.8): 4.9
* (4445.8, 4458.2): 4.56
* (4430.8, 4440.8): 4.62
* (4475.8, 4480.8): 5.02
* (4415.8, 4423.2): 4.66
